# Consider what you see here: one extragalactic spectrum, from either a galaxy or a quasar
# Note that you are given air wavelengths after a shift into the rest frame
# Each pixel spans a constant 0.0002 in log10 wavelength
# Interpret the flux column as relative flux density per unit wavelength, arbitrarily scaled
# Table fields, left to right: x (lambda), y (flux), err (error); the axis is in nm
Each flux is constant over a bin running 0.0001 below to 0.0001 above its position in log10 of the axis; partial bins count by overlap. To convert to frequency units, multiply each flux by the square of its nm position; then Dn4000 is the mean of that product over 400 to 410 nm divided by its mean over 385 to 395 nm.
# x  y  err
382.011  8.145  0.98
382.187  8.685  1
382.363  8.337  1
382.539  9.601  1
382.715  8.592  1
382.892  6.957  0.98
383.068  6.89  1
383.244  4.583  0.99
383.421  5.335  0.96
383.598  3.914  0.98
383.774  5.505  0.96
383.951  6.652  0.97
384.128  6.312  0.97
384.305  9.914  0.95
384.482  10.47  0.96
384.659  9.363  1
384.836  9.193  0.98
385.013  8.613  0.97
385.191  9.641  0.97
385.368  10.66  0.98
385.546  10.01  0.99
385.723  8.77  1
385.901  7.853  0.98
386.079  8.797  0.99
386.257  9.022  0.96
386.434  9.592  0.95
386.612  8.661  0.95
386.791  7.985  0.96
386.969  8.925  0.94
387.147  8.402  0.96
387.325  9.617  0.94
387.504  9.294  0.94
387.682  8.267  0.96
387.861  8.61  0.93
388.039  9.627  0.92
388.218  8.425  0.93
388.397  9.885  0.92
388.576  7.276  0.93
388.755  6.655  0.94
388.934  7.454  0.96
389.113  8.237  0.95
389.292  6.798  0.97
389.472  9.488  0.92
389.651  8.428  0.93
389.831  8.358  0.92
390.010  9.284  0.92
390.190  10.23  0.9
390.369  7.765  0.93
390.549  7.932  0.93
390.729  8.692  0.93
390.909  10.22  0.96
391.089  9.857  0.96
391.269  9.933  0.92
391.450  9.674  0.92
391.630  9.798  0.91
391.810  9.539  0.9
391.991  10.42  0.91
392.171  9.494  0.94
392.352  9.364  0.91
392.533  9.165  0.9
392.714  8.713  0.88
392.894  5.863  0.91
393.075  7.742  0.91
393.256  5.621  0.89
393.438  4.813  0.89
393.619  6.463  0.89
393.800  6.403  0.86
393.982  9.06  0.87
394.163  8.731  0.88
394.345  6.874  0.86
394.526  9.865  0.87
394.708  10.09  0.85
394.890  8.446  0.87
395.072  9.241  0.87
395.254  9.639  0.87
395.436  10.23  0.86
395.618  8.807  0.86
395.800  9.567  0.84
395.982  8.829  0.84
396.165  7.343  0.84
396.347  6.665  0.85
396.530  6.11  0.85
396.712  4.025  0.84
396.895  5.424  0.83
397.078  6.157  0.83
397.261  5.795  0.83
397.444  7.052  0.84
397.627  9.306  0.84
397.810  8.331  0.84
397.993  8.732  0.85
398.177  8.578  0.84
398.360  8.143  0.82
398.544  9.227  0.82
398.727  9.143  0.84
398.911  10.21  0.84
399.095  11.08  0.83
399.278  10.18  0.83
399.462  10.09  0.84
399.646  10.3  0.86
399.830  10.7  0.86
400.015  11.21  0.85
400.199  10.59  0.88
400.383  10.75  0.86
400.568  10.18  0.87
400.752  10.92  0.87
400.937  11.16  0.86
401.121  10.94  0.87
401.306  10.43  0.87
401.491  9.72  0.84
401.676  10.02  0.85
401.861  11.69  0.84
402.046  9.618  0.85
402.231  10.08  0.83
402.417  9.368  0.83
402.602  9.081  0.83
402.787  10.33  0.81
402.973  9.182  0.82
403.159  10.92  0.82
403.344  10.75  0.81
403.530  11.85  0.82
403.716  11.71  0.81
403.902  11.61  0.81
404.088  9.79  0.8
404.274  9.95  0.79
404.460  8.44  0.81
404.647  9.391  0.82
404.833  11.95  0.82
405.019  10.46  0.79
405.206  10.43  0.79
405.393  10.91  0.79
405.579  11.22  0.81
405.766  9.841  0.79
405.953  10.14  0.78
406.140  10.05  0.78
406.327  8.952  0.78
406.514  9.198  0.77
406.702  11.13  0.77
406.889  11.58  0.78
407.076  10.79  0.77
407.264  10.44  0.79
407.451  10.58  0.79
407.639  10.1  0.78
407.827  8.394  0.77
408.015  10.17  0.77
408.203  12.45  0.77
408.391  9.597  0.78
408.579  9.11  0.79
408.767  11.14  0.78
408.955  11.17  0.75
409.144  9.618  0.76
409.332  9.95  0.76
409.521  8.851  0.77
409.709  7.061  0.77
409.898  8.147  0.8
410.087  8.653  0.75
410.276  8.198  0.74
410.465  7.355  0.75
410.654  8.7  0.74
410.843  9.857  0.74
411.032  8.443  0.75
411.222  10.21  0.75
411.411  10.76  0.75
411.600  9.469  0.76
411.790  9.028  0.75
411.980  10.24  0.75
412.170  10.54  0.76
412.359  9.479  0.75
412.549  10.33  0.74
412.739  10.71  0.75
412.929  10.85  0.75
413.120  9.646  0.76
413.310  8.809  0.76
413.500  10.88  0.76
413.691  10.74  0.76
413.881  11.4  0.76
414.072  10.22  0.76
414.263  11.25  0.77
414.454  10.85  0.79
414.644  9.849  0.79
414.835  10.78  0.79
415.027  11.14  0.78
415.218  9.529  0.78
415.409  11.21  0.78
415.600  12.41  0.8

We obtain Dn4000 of 1.28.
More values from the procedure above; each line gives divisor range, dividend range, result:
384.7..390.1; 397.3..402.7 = 1.20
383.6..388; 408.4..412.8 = 1.23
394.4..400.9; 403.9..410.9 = 1.16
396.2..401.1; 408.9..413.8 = 1.14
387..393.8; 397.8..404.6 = 1.26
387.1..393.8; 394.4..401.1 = 1.10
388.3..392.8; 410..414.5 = 1.23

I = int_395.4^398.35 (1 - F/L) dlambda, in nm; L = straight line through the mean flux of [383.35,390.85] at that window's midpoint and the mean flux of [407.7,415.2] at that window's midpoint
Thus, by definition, 0.48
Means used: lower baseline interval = 8.44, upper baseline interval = 9.85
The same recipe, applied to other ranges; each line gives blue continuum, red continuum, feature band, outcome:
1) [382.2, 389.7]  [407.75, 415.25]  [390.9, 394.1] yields 0.092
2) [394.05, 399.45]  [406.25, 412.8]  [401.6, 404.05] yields -0.394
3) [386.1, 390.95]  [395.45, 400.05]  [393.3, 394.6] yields 0.176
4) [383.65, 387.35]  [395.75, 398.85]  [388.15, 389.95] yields 0.051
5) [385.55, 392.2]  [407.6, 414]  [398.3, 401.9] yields -0.403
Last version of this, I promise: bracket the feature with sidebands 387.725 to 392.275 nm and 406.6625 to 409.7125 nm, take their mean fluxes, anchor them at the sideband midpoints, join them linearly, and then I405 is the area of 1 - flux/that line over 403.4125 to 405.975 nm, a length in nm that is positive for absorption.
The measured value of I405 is -0.16 nm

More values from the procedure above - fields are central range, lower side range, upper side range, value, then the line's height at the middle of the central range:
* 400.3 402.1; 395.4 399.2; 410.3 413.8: -0.44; 8.48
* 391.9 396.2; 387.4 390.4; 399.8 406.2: 0.39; 9.2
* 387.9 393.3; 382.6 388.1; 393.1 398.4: -0.47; 7.99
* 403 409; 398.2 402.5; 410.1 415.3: -0.19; 10.1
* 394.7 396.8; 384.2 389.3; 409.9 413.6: 0.21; 9.1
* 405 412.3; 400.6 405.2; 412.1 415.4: 0.42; 10.4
